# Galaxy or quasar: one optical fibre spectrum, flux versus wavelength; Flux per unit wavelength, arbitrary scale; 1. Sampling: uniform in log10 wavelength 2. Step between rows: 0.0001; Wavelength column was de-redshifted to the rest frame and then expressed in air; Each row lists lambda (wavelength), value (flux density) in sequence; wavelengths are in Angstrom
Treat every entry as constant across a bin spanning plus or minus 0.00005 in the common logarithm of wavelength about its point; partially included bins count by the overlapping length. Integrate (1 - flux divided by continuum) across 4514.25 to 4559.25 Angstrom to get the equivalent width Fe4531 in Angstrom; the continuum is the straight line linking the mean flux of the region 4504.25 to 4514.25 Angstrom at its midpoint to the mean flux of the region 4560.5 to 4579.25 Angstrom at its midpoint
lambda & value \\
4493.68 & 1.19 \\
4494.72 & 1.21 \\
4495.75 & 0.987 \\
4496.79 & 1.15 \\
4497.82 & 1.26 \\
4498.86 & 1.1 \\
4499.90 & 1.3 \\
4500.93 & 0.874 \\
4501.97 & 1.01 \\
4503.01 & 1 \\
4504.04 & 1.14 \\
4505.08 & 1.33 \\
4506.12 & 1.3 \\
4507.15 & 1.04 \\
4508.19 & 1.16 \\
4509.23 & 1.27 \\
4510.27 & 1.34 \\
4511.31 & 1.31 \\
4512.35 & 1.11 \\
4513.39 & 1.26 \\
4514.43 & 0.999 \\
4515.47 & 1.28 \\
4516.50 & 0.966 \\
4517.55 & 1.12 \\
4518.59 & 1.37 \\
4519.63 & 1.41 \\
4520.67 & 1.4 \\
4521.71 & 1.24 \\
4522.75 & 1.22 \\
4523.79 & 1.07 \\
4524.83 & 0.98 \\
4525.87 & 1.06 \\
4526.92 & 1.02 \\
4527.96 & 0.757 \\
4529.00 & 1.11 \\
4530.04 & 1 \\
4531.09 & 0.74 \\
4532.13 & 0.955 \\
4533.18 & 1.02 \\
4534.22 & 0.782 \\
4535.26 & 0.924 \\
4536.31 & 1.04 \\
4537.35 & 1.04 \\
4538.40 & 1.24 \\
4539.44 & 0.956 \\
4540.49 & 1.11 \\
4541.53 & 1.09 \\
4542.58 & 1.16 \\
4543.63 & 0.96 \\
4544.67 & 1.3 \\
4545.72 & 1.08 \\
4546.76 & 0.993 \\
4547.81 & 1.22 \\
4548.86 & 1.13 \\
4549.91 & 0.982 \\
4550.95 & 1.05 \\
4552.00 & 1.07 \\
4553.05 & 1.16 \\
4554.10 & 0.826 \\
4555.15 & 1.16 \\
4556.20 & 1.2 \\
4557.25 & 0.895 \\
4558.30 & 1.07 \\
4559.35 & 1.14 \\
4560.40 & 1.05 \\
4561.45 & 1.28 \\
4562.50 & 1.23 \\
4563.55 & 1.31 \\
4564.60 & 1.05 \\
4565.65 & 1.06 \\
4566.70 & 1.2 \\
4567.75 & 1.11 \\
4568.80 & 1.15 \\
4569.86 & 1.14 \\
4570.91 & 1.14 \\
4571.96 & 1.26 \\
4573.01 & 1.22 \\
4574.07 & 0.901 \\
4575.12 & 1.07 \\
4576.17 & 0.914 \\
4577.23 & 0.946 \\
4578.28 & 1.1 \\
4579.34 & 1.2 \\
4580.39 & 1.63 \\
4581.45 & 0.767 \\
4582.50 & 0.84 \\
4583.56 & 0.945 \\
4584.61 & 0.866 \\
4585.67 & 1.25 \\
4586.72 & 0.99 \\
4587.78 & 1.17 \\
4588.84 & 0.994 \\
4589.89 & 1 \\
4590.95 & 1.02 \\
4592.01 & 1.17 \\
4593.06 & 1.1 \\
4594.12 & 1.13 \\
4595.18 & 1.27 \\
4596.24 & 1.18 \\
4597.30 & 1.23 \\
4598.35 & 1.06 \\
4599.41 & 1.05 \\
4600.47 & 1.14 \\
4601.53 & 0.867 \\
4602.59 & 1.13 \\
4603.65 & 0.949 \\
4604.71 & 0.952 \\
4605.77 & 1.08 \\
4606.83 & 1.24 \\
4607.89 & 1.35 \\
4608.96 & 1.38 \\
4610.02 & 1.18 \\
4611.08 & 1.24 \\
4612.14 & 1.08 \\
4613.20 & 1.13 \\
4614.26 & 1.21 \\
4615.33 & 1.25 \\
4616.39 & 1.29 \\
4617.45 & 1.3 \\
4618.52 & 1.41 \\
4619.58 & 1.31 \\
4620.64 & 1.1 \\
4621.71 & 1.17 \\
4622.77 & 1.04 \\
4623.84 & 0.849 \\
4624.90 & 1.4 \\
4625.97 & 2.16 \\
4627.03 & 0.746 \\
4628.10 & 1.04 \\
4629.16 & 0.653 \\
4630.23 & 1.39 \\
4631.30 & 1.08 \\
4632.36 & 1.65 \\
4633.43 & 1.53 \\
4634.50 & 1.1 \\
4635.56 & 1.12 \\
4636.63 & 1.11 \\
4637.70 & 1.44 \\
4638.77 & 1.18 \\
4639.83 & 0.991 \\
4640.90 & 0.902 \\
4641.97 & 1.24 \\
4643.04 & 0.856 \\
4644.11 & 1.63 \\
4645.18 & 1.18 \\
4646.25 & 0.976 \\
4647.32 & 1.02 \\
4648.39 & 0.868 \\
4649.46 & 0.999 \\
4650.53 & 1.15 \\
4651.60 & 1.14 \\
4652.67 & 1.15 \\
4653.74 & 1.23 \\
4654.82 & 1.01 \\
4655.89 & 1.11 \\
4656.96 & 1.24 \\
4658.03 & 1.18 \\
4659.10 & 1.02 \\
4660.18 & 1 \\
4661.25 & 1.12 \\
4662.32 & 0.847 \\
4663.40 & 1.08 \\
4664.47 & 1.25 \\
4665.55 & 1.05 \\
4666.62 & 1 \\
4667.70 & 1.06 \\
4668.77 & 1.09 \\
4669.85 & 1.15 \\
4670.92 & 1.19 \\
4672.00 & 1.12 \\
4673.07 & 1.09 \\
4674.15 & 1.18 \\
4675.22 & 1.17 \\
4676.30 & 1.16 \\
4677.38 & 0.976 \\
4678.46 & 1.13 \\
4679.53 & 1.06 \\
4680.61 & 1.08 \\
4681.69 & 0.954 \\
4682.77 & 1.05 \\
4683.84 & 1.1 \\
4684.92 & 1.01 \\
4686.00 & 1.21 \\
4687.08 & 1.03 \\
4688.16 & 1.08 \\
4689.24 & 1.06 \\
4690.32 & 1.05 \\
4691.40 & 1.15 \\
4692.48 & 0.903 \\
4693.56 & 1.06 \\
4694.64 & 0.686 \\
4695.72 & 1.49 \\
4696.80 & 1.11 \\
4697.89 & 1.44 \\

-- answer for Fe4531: 4.0 Angstrom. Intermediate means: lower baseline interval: 1.22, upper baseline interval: 1.12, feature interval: 1.07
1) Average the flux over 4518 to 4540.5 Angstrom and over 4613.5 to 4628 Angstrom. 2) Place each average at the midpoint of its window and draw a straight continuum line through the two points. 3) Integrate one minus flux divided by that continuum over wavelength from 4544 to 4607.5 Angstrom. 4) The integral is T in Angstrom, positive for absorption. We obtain 3.2 Angstrom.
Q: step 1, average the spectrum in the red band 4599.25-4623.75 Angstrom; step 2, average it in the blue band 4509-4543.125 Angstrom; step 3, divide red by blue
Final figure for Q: 1.06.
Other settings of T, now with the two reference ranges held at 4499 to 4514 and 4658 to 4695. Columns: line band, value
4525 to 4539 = 2.2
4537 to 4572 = 1.0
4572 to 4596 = 1.1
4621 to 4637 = -1.5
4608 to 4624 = -1.5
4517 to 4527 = -0.3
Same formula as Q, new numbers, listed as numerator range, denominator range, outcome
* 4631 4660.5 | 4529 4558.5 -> 1.10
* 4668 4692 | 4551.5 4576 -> 0.98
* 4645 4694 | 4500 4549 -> 0.98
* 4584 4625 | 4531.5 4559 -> 1.08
